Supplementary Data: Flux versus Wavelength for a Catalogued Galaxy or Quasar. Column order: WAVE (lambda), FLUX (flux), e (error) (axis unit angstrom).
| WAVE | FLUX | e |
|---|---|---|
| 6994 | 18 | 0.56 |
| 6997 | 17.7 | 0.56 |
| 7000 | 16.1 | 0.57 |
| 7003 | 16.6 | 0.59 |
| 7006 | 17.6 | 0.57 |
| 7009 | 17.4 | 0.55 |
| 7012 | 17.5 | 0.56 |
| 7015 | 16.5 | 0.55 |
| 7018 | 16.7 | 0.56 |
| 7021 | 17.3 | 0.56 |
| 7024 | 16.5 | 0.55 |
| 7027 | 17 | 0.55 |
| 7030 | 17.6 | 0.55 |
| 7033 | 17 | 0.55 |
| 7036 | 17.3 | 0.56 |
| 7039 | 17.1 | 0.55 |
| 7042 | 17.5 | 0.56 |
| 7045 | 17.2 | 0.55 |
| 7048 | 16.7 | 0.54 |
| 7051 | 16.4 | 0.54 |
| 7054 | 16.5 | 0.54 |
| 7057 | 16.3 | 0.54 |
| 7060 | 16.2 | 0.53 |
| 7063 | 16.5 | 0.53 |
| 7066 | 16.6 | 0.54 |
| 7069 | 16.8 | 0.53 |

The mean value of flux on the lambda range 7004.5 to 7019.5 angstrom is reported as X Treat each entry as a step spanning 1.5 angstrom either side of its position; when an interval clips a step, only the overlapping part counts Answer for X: 17.1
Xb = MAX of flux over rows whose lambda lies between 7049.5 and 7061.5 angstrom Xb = 16.5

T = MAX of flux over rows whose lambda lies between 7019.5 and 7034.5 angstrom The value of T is 17.6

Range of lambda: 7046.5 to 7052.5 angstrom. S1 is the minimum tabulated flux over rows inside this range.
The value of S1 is 16.4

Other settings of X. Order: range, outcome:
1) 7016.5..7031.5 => 17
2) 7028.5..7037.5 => 17.3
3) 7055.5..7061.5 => 16.2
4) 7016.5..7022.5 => 17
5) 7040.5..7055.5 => 16.9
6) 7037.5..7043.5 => 17.3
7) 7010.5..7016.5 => 17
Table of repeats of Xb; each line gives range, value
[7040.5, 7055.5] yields 17.5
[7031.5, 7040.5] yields 17.3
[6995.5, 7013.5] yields 17.7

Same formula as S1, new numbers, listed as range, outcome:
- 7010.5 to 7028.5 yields 16.5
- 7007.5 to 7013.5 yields 17.4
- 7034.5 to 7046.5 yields 17.1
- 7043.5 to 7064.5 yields 16.2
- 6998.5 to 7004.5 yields 16.1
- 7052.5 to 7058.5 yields 16.3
